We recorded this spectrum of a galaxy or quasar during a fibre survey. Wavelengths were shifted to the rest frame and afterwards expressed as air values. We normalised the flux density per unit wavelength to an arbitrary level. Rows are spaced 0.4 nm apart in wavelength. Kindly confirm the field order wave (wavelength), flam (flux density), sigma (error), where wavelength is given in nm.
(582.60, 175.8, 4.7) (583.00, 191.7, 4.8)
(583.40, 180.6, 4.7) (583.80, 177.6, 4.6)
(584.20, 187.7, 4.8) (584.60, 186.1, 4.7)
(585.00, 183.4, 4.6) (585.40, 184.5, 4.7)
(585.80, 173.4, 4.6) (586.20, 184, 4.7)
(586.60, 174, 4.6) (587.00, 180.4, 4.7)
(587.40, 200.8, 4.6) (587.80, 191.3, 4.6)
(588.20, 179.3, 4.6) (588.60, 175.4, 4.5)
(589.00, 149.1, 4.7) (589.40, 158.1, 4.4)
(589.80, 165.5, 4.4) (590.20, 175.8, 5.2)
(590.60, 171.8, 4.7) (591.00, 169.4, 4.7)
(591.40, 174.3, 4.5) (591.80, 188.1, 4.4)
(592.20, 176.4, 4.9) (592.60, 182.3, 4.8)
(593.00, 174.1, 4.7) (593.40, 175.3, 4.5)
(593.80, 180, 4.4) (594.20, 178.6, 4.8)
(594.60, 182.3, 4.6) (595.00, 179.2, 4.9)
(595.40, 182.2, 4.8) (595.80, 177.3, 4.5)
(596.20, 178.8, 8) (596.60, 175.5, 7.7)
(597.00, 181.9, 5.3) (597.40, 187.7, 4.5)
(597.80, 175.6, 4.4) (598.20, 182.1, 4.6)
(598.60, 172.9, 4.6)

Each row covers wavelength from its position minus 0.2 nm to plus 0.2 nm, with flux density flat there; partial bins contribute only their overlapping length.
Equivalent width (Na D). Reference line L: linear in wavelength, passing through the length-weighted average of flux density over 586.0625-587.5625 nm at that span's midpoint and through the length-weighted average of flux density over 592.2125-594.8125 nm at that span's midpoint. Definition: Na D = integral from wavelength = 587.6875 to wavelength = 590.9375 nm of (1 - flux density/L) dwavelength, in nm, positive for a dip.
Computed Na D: 0.22 nm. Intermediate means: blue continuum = 184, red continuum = 179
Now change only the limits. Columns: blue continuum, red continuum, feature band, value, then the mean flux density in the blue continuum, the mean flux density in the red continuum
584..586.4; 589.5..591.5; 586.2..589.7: 0.01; 183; 171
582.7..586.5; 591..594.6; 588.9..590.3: 0.14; 183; 178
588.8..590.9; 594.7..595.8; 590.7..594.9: -0.12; 164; 180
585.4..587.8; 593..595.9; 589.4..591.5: 0.13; 183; 179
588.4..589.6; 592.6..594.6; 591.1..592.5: -0.06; 161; 178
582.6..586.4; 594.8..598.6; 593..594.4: 0.02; 183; 180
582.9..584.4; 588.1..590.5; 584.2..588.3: -0.19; 184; 167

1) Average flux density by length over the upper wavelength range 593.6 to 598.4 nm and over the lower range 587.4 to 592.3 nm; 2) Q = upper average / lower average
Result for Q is 1.04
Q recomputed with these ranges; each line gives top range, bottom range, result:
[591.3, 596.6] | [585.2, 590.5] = 1.02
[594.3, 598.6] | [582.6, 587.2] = 0.99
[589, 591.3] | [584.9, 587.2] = 0.93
